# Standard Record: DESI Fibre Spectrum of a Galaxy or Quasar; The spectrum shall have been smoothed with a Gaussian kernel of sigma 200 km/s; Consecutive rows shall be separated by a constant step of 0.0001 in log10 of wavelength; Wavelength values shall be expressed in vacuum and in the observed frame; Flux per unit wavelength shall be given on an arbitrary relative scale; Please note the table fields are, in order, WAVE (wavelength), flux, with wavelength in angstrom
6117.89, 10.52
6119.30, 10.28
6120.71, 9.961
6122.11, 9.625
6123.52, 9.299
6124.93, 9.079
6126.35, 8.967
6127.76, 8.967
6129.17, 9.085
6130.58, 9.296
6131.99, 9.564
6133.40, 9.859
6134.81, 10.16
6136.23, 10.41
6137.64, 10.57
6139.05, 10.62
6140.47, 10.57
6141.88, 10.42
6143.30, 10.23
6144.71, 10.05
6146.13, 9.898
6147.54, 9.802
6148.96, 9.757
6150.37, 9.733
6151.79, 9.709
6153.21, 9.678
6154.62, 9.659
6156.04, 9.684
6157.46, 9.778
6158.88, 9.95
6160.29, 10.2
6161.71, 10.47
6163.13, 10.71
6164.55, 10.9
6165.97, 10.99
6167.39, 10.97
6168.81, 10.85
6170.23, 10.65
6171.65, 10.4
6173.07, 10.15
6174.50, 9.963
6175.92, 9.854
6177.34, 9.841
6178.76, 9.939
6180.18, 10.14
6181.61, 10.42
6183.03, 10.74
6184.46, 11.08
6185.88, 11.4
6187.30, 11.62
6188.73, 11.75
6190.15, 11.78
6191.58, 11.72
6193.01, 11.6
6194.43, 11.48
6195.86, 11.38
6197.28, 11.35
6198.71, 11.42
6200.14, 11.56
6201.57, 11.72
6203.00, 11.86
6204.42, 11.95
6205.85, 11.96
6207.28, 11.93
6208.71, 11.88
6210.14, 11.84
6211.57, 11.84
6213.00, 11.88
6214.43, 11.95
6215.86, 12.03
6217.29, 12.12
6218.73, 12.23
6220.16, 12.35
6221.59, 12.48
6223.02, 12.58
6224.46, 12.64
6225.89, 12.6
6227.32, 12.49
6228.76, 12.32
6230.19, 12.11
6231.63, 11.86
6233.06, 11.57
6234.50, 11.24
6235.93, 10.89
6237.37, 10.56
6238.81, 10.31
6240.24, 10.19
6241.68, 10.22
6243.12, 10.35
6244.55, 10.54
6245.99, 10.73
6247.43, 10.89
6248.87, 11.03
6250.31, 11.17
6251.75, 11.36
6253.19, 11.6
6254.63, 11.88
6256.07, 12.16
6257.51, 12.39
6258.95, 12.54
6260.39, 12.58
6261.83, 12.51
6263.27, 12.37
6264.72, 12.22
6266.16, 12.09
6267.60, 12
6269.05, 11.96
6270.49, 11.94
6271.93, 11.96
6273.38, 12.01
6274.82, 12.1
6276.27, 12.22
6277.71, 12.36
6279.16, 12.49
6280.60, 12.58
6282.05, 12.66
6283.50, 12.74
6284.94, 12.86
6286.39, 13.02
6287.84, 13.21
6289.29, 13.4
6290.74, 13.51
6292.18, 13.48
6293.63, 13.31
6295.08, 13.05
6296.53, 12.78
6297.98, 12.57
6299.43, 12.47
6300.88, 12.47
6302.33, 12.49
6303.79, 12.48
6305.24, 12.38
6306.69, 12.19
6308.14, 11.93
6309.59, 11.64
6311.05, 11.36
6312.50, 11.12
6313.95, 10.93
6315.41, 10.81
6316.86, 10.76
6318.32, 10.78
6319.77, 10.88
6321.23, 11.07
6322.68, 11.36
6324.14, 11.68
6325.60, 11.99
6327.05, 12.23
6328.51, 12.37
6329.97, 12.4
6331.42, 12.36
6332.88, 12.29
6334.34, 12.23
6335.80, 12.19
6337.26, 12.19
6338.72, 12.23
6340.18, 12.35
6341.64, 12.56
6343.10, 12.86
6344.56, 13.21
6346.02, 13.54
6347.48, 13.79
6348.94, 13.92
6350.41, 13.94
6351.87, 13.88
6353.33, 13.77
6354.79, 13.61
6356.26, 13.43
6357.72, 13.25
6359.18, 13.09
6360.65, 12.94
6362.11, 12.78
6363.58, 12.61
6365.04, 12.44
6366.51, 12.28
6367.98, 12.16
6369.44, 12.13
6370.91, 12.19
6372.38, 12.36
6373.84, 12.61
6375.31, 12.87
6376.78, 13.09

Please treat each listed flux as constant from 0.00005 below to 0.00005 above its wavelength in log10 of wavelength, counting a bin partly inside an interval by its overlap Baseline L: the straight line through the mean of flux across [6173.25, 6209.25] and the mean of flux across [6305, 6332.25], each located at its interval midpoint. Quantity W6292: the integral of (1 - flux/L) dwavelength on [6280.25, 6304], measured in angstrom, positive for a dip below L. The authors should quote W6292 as -2.9 angstrom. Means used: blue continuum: 11.2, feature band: 12.9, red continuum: 11.6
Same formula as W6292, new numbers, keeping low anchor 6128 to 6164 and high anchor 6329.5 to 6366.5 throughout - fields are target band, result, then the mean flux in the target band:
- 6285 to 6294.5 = -0.9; 13.3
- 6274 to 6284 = -0.4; 12.4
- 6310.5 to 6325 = 1.7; 11.1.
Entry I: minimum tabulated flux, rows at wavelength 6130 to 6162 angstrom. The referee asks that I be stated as 9.296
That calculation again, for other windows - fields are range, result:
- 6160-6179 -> 9.841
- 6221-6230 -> 12.32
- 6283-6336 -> 10.76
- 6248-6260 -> 11.03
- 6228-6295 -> 10.19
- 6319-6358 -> 10.88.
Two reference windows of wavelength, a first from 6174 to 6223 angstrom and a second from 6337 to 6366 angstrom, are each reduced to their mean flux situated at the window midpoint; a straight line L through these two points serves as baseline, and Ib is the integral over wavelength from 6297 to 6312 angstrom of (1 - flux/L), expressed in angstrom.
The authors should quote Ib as 0.5 angstrom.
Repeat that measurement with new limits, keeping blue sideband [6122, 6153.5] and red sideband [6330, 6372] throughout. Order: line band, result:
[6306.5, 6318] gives 0.95 angstrom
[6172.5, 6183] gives 0.29 angstrom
